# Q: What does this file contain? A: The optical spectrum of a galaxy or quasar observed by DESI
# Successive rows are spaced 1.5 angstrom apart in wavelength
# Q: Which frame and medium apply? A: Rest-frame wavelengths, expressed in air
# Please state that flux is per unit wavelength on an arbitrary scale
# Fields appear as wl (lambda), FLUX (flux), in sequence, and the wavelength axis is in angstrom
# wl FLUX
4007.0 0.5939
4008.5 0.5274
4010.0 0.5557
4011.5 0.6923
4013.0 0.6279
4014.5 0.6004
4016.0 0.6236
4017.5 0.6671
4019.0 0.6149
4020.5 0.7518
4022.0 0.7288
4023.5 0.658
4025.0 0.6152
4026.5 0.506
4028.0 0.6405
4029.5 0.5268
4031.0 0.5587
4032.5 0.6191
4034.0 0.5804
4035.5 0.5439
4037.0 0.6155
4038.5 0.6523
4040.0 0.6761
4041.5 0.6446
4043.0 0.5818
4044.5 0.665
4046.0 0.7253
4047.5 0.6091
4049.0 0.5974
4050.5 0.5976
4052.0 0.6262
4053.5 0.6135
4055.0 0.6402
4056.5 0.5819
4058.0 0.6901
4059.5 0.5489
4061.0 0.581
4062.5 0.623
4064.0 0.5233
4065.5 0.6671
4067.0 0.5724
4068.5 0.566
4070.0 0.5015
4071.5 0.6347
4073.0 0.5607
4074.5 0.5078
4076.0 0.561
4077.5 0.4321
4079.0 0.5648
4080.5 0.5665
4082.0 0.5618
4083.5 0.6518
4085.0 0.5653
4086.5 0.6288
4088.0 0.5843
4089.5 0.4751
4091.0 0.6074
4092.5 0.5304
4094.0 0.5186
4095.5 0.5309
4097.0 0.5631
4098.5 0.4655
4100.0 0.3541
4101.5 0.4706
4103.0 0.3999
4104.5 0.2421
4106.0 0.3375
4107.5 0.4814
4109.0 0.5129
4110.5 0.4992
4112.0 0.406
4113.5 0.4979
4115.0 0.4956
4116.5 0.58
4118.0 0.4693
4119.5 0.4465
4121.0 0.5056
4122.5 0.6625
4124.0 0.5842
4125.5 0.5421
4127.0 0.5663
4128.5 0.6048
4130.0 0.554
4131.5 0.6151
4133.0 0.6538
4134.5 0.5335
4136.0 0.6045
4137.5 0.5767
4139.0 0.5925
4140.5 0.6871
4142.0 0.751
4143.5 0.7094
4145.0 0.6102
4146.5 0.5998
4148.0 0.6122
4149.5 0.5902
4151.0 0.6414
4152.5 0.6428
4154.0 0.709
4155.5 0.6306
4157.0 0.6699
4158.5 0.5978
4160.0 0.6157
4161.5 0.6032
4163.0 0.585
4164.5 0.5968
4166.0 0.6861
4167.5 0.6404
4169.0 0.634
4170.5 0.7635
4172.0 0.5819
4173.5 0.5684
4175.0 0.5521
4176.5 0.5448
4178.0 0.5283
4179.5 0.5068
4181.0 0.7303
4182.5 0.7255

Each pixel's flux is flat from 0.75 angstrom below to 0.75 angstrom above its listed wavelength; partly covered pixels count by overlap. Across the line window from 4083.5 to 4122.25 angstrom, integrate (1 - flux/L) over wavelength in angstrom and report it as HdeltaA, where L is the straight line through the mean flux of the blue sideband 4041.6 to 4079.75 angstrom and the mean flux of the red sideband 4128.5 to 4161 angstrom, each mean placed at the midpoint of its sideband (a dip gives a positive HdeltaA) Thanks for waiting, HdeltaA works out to 7.5 angstrom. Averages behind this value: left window 0.592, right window 0.628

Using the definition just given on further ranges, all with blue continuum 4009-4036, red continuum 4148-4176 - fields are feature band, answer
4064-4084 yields 1.9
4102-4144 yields 5.8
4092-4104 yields 2.9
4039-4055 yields -0.4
